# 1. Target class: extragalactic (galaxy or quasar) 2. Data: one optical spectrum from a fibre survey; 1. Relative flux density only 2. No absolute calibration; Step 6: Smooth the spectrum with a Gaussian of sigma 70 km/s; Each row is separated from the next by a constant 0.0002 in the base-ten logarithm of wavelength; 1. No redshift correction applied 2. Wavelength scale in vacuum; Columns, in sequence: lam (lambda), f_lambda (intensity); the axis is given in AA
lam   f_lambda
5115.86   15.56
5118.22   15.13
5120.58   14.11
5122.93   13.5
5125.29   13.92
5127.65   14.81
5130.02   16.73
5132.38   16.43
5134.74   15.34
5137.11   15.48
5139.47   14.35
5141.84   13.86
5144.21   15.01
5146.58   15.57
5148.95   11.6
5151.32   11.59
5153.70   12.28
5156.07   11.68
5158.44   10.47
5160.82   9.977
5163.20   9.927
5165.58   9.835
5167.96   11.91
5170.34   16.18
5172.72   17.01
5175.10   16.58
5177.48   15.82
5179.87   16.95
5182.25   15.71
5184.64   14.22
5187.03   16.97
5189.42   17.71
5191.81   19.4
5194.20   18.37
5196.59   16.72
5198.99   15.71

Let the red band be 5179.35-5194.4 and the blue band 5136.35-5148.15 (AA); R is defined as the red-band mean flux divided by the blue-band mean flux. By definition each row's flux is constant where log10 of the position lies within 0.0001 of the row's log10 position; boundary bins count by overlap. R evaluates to 1.2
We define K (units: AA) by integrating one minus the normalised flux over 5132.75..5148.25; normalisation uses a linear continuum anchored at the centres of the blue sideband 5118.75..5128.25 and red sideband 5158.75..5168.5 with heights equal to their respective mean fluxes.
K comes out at -2.98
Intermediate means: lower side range 14.1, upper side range 10.3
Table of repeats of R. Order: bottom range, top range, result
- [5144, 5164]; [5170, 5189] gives 1.36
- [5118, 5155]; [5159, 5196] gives 1.05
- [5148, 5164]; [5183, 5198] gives 1.55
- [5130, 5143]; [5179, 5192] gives 1.09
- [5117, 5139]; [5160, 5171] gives 0.76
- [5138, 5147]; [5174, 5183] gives 1.11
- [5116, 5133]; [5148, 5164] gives 0.74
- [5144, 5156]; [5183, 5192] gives 1.30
